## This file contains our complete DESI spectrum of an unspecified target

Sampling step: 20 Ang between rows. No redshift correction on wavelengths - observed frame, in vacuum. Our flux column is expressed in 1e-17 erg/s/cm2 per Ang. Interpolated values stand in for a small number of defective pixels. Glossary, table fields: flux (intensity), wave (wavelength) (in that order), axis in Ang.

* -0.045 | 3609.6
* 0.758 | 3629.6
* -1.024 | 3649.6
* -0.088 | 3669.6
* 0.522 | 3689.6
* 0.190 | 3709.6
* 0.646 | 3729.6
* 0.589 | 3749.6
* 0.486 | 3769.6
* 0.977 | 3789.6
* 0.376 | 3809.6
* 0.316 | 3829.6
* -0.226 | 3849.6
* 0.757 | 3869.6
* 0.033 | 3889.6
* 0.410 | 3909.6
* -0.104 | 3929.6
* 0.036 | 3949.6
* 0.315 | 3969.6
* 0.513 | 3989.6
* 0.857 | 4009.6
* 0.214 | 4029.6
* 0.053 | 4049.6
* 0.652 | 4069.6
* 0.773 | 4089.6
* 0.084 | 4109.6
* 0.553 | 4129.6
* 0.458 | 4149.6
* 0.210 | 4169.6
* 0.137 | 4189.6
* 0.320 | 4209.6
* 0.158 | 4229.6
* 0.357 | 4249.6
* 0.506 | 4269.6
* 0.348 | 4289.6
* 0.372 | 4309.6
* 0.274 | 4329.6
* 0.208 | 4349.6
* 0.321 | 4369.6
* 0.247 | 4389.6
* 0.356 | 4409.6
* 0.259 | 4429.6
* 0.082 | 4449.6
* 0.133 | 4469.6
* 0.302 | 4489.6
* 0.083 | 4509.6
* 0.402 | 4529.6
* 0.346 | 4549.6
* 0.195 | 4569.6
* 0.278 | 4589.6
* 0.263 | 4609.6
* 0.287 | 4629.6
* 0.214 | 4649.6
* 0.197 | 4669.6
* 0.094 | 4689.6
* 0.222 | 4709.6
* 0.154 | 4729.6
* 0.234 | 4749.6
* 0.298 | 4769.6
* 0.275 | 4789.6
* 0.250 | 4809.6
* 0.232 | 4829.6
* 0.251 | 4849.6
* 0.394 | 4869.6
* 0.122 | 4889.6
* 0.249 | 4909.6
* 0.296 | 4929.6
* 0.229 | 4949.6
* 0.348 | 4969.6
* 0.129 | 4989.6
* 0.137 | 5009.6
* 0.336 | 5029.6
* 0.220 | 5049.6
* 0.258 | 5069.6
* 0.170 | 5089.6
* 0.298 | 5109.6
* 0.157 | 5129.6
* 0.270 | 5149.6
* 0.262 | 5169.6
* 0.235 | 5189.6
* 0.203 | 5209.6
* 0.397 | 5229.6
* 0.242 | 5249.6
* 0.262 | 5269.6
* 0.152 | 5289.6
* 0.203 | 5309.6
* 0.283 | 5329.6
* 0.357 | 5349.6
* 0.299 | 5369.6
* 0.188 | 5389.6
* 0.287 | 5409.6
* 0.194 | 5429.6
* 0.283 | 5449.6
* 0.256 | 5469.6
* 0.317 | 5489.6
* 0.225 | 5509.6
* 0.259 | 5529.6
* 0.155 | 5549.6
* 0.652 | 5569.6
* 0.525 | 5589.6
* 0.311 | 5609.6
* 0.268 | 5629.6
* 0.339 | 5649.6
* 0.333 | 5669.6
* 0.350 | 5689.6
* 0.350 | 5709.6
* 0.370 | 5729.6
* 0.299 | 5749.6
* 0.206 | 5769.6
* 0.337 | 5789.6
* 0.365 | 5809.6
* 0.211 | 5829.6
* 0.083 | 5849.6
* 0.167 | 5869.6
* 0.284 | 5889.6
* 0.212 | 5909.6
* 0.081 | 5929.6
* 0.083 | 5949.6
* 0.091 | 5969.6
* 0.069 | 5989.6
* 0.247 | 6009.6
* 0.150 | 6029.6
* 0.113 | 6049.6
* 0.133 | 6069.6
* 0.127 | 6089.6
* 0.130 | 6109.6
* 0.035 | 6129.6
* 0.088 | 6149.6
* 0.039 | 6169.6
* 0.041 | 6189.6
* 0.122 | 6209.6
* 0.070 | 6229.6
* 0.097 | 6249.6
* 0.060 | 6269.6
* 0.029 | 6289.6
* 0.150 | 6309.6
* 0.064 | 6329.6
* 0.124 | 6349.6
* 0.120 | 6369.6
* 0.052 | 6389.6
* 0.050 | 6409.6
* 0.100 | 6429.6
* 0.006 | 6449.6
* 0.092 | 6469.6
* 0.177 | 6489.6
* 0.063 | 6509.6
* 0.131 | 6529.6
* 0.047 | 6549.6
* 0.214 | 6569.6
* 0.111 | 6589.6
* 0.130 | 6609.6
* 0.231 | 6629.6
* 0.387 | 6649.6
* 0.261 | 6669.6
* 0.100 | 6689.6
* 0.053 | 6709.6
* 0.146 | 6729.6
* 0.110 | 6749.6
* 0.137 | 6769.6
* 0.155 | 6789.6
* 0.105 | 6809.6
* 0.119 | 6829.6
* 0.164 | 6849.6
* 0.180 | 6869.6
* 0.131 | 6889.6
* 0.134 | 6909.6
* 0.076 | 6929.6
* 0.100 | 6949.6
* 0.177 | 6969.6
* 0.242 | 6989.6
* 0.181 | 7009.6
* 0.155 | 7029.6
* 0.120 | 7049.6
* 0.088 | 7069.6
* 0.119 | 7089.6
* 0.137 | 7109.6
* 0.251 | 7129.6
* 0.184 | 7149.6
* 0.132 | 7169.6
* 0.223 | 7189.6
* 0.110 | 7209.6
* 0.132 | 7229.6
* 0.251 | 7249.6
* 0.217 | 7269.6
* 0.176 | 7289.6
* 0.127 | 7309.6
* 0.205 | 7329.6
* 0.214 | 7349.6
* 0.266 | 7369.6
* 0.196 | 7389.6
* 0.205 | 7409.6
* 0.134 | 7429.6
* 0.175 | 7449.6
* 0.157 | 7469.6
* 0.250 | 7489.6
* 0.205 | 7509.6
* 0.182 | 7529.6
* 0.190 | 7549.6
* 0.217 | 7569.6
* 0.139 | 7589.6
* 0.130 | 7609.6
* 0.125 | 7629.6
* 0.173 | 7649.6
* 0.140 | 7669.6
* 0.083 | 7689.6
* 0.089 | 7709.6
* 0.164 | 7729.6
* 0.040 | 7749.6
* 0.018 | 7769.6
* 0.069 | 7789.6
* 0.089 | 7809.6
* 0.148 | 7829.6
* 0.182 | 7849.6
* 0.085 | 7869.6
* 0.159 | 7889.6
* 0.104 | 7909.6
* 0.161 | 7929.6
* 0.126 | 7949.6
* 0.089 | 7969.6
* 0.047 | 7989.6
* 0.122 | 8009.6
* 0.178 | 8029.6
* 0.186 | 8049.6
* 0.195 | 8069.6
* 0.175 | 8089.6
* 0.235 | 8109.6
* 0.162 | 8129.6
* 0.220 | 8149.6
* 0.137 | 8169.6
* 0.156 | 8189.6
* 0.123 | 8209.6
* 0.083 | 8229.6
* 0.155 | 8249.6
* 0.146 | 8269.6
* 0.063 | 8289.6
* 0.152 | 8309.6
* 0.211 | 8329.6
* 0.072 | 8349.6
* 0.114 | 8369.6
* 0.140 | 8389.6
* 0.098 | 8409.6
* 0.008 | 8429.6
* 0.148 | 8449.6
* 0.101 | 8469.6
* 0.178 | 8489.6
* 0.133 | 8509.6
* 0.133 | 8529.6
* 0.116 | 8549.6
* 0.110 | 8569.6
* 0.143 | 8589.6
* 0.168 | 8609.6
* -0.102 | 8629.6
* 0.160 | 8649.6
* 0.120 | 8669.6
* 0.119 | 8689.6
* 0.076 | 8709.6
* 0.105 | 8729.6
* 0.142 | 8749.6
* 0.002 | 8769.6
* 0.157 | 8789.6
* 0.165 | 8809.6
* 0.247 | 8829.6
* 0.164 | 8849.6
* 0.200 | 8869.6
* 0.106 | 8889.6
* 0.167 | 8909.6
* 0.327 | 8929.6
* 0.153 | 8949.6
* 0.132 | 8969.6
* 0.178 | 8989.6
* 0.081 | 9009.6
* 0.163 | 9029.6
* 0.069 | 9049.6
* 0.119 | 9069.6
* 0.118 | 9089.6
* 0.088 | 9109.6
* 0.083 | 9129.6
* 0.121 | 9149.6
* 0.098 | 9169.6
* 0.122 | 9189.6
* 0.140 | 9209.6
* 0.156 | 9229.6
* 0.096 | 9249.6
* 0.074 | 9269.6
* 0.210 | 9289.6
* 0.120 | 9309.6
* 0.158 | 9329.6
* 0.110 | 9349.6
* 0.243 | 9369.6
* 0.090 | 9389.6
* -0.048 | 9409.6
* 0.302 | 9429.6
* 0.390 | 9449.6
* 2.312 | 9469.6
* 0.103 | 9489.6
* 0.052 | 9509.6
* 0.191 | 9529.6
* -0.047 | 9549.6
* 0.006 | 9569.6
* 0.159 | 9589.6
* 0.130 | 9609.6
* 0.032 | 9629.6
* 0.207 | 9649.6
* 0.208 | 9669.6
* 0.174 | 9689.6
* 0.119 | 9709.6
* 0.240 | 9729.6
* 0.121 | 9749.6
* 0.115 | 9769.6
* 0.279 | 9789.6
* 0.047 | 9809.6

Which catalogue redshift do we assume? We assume 0.78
